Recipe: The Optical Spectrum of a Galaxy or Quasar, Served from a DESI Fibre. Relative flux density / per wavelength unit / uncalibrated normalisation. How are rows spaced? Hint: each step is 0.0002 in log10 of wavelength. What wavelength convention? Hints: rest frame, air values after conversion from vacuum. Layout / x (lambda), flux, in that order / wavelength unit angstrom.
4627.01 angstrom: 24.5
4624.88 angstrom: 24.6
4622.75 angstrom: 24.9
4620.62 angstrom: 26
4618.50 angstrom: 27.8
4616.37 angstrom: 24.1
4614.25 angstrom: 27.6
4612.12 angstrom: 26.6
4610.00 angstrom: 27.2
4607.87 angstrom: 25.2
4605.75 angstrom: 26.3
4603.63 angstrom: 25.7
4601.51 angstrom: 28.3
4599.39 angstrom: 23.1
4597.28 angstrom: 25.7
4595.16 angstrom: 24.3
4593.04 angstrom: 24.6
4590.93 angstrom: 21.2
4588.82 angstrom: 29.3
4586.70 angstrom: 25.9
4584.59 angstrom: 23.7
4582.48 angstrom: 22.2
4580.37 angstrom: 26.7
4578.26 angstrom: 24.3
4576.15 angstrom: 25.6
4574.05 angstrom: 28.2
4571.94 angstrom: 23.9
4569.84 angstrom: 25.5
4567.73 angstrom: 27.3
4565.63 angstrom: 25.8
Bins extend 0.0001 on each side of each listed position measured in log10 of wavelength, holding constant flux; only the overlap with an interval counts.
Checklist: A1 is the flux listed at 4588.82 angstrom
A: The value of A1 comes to 29.3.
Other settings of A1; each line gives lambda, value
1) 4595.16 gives 24.3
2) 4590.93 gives 21.2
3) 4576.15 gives 25.6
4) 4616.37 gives 24.1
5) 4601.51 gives 28.3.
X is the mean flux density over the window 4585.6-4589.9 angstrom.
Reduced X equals 27.5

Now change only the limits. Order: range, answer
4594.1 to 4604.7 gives 25.4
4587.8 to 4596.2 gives 24.8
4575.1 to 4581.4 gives 25.5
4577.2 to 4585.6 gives 24.2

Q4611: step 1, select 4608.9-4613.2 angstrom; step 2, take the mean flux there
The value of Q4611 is 26.8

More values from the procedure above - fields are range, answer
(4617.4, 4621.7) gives 26.9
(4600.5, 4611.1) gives 26.5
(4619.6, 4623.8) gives 25.4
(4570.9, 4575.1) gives 26.1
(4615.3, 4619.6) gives 26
